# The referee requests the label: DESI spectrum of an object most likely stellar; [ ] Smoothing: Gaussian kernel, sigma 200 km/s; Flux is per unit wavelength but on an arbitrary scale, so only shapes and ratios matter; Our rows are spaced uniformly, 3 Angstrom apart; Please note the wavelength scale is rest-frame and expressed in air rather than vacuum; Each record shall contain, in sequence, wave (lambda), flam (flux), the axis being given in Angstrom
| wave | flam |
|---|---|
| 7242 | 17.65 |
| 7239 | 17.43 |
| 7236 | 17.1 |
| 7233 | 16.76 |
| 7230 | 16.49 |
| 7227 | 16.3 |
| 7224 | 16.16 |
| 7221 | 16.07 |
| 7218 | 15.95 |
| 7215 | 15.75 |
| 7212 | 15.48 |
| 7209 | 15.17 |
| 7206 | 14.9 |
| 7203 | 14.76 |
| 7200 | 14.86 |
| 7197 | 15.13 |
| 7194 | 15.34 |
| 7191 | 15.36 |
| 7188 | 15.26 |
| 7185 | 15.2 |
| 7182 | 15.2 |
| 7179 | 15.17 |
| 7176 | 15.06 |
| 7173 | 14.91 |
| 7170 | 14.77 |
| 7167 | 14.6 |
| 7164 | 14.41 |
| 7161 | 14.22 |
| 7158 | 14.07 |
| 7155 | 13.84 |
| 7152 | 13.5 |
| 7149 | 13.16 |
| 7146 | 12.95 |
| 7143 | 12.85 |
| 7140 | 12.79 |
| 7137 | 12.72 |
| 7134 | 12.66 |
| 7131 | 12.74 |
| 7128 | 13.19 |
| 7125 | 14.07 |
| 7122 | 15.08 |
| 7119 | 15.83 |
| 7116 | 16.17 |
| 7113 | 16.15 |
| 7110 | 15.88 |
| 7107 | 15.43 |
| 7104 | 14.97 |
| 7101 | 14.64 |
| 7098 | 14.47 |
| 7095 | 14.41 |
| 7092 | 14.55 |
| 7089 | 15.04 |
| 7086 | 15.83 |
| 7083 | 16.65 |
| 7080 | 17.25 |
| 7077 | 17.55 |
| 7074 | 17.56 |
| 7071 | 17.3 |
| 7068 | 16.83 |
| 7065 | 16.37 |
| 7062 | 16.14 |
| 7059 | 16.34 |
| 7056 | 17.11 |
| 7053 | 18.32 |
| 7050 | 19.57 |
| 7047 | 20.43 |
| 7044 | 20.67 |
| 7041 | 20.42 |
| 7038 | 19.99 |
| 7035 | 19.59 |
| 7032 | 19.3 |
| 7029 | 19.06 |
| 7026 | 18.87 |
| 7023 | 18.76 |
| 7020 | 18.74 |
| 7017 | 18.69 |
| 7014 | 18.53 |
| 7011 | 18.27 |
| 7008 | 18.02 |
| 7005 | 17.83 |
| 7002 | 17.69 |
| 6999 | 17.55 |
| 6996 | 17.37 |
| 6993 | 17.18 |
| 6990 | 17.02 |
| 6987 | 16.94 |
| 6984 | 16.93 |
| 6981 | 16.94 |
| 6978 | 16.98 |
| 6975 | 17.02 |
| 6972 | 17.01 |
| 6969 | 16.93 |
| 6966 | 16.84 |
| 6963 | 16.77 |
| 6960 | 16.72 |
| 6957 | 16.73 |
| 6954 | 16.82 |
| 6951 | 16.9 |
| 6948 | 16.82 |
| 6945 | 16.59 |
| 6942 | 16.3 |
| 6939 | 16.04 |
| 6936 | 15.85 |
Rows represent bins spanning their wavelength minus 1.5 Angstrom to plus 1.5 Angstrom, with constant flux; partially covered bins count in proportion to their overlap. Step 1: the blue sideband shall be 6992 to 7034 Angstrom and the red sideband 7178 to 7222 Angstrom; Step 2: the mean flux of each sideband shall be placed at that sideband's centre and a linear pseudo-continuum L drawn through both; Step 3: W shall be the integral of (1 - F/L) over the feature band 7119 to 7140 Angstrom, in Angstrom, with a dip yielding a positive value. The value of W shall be 3.7 Angstrom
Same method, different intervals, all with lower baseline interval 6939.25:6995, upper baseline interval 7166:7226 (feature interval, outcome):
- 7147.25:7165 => 1.9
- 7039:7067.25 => -3.7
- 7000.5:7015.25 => -1.3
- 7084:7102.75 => 1.3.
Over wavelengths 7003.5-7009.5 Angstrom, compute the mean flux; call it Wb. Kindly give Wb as 17.9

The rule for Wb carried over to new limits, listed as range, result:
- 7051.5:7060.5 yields 17.3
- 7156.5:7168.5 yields 14.3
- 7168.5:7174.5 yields 14.8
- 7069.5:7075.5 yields 17.4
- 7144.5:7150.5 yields 13.1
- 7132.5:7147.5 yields 12.8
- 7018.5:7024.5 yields 18.8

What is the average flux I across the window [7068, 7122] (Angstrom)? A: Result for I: 15.9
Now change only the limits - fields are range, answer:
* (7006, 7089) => 18.2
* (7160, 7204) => 15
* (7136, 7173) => 13.7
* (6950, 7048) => 18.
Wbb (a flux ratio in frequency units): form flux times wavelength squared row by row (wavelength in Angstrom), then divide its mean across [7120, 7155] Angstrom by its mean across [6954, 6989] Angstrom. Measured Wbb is 0.8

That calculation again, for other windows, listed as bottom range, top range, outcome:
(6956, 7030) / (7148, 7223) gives 0.90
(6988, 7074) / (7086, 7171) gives 0.80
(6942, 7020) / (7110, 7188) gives 0.87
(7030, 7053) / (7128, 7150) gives 0.67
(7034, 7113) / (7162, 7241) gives 0.95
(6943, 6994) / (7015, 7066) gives 1.13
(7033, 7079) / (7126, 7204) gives 0.80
